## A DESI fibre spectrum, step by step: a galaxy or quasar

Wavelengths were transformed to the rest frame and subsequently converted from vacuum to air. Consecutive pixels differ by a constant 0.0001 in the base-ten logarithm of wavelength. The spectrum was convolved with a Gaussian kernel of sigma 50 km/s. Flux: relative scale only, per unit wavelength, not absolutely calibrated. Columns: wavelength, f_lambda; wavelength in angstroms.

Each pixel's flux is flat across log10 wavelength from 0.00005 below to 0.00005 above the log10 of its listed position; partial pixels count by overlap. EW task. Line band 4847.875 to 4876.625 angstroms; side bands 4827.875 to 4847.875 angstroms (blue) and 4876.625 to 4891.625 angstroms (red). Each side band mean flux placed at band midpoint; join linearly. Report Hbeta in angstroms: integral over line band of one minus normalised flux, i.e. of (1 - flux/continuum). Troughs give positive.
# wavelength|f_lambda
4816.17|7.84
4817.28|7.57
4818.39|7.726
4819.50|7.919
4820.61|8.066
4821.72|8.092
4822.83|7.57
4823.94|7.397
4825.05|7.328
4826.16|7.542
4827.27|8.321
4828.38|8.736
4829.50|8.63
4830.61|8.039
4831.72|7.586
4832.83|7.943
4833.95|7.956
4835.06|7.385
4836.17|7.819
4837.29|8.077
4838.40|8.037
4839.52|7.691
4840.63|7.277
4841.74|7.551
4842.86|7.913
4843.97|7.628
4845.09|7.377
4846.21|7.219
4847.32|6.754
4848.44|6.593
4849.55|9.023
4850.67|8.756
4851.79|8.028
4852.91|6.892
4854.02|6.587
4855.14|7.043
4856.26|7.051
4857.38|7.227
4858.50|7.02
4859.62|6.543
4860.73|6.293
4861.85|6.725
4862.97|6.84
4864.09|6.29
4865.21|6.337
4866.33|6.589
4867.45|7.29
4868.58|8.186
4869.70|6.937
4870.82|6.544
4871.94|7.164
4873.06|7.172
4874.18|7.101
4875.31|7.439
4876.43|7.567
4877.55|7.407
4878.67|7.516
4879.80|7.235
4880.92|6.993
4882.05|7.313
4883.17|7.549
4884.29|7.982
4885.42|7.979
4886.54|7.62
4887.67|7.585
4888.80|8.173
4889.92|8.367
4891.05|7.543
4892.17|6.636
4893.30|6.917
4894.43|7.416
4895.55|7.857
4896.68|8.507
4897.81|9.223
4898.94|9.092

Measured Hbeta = 2.1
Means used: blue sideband 7.75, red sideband 7.64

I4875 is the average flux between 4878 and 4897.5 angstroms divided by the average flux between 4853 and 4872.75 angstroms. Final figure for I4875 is 1.11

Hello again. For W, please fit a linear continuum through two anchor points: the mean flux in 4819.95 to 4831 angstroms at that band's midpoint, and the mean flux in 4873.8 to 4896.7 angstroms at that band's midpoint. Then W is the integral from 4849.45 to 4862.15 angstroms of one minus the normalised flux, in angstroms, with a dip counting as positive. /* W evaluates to 0.9 angstroms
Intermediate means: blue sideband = 7.97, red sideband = 7.54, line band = 7.21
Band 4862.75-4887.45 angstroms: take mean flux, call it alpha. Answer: 7.24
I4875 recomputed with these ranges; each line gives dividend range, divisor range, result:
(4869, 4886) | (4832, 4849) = 0.97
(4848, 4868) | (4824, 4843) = 0.90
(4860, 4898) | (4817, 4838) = 0.93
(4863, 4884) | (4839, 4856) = 0.96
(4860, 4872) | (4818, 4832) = 0.86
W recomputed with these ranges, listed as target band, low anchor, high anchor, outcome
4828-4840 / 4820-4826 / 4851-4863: -0.84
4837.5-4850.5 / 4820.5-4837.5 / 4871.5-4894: 0.29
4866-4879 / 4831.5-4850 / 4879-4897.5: 0.64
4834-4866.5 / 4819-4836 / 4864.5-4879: 1.07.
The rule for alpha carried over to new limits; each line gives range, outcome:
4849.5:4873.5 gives 7.07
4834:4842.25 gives 7.72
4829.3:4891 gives 7.41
